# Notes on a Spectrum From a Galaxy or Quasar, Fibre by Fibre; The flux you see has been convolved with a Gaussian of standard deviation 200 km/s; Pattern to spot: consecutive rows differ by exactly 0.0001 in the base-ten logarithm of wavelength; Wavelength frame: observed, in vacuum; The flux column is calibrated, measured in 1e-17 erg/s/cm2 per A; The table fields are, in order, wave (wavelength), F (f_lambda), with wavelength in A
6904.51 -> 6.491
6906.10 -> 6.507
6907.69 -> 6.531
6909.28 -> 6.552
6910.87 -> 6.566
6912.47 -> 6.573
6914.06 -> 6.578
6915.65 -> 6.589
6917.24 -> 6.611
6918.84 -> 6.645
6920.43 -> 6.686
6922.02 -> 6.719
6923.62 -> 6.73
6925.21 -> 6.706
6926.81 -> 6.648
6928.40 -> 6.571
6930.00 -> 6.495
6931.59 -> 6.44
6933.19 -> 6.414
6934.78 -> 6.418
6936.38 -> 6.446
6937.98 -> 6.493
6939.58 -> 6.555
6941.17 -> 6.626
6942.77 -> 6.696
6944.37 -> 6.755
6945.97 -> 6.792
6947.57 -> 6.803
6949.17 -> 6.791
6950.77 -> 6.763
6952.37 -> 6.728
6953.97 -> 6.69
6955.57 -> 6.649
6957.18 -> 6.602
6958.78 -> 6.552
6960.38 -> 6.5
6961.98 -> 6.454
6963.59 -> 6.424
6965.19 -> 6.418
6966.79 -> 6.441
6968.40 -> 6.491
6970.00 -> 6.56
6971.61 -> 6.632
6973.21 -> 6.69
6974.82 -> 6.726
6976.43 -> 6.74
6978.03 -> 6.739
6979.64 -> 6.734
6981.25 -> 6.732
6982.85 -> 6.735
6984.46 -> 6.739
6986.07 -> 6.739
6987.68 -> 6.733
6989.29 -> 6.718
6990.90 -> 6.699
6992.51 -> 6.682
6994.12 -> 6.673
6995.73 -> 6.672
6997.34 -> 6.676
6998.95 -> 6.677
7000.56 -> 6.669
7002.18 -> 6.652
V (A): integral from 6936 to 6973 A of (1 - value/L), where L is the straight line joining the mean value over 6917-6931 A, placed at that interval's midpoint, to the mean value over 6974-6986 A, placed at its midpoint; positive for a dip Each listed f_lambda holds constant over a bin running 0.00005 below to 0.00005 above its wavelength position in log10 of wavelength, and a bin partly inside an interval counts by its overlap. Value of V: 0.5 A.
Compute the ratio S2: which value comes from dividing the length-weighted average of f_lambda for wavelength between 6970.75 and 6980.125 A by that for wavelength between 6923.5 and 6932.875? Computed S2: 1.02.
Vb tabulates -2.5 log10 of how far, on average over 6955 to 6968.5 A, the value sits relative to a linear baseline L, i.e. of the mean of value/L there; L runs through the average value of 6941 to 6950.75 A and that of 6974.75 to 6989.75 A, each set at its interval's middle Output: 0.04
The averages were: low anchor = 6.75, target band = 6.5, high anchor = 6.73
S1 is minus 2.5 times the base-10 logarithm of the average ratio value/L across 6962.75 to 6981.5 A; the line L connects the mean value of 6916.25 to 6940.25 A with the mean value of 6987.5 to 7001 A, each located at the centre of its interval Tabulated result 0.01 mag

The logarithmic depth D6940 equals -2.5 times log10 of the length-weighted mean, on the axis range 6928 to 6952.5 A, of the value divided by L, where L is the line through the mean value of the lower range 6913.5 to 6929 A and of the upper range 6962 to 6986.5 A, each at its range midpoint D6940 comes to 0.006 mag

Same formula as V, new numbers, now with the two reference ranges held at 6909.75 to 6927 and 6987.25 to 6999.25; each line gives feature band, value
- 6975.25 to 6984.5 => -0.08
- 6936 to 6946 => 0.05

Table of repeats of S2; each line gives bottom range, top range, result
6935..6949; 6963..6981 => 0.99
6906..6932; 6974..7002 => 1.02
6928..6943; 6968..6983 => 1.03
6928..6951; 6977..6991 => 1.02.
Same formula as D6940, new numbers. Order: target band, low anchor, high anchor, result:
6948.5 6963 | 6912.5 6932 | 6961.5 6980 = -0.01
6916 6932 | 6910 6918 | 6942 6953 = 0.00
